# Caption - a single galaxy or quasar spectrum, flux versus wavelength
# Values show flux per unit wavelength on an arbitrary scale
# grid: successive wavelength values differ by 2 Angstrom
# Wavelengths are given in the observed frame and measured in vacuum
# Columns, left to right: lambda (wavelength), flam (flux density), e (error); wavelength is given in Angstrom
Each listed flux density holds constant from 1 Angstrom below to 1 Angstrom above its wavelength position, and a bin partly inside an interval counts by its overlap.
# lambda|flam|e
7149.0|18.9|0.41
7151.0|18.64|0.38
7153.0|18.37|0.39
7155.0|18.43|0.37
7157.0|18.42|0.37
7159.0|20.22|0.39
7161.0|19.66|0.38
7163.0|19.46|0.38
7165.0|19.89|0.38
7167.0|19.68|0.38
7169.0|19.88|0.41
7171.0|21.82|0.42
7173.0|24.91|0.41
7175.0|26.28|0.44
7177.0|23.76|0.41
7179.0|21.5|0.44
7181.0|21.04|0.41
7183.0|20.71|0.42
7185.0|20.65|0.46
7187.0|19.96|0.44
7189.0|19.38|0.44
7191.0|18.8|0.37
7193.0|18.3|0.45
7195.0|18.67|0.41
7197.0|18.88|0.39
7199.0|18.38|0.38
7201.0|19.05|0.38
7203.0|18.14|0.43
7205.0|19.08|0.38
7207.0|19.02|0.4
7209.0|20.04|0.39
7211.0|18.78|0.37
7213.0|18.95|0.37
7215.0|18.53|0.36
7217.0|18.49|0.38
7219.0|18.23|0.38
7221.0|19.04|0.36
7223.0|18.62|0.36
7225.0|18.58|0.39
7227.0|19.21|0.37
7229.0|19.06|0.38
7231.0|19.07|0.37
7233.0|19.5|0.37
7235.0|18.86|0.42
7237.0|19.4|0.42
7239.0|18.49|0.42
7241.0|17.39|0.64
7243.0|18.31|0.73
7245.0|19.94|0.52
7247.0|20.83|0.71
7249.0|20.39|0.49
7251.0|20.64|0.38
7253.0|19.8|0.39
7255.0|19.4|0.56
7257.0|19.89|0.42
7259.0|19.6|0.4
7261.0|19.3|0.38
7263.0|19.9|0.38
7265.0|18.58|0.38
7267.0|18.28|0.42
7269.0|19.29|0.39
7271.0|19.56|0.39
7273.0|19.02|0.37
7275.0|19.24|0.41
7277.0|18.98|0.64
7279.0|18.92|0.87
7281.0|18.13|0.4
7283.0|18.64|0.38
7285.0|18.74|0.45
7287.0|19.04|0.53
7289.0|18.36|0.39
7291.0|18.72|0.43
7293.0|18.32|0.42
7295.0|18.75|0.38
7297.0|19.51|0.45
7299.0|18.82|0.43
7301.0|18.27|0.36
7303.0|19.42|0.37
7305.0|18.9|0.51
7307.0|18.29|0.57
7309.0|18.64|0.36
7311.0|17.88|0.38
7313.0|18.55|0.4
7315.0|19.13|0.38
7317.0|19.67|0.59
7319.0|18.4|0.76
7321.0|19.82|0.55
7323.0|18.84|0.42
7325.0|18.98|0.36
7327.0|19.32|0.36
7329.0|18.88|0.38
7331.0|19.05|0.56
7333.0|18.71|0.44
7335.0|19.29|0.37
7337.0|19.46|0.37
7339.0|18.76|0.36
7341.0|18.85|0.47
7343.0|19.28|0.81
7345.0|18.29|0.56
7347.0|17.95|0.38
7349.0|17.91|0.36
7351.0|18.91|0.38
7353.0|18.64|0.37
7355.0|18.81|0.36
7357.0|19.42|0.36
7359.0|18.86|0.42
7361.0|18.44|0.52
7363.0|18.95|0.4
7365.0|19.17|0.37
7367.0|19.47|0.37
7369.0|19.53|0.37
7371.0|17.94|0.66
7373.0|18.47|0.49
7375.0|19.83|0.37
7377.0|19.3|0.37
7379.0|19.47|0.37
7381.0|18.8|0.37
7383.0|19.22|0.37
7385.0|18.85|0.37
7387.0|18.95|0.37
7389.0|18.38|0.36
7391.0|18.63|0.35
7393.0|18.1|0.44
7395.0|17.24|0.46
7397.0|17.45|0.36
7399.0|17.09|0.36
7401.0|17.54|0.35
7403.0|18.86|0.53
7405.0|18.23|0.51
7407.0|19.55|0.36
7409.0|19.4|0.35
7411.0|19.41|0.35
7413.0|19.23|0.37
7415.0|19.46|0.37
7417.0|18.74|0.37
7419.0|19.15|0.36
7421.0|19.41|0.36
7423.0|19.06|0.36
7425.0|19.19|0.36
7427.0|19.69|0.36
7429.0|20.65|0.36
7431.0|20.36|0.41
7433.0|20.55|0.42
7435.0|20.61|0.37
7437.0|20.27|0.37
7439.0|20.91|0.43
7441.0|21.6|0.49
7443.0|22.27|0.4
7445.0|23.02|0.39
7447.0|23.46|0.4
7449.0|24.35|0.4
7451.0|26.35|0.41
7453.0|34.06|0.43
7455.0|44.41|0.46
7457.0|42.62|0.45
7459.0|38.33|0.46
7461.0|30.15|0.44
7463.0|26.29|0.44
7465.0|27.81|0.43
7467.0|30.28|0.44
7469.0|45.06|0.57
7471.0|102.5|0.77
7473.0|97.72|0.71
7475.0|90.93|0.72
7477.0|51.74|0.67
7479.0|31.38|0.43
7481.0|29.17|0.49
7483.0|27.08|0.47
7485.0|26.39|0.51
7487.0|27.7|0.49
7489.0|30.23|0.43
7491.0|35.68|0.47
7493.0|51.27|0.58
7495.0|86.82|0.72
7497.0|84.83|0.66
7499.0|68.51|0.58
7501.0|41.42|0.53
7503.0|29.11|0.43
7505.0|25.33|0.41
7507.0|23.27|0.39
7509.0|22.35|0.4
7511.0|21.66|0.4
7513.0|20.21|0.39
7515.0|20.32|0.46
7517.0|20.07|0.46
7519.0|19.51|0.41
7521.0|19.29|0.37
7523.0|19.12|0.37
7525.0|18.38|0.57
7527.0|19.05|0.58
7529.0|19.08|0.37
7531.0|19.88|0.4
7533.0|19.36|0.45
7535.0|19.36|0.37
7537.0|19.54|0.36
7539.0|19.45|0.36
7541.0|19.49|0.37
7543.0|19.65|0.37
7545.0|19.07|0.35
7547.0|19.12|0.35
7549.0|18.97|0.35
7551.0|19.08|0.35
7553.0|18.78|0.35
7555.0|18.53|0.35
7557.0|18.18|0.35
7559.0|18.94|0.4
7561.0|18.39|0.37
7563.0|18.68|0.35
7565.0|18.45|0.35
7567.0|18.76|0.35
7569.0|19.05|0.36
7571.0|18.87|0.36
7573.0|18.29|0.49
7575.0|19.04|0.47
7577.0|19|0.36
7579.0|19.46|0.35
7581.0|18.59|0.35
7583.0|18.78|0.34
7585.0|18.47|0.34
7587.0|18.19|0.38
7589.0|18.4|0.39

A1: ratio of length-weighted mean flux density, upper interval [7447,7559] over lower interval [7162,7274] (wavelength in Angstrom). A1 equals 1.67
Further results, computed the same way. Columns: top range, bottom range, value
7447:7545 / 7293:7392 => 1.85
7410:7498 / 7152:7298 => 1.79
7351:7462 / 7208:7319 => 1.12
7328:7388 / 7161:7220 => 0.95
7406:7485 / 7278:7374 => 1.67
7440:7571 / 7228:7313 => 1.63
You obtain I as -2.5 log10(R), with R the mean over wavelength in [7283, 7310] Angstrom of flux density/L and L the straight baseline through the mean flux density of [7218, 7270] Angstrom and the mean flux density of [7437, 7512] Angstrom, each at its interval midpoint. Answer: 0.26 mag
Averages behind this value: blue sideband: 19.2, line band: 18.7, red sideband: 39.9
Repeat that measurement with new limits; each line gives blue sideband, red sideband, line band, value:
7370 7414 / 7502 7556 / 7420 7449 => -0.096 mag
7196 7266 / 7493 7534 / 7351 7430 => 0.347 mag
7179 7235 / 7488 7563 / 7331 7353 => 0.196 mag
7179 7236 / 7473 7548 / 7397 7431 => 0.418 mag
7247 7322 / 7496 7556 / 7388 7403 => 0.211 mag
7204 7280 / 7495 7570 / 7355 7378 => 0.128 mag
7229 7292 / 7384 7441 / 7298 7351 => 0.019 mag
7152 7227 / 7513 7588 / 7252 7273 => 0.015 mag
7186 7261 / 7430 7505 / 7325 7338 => 0.423 mag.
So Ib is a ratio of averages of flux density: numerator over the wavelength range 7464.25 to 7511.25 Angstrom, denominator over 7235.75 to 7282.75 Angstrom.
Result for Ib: 2.4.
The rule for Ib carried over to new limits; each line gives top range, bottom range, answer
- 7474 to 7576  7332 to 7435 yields 1.47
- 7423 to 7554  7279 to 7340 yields 1.66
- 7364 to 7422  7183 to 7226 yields 0.99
